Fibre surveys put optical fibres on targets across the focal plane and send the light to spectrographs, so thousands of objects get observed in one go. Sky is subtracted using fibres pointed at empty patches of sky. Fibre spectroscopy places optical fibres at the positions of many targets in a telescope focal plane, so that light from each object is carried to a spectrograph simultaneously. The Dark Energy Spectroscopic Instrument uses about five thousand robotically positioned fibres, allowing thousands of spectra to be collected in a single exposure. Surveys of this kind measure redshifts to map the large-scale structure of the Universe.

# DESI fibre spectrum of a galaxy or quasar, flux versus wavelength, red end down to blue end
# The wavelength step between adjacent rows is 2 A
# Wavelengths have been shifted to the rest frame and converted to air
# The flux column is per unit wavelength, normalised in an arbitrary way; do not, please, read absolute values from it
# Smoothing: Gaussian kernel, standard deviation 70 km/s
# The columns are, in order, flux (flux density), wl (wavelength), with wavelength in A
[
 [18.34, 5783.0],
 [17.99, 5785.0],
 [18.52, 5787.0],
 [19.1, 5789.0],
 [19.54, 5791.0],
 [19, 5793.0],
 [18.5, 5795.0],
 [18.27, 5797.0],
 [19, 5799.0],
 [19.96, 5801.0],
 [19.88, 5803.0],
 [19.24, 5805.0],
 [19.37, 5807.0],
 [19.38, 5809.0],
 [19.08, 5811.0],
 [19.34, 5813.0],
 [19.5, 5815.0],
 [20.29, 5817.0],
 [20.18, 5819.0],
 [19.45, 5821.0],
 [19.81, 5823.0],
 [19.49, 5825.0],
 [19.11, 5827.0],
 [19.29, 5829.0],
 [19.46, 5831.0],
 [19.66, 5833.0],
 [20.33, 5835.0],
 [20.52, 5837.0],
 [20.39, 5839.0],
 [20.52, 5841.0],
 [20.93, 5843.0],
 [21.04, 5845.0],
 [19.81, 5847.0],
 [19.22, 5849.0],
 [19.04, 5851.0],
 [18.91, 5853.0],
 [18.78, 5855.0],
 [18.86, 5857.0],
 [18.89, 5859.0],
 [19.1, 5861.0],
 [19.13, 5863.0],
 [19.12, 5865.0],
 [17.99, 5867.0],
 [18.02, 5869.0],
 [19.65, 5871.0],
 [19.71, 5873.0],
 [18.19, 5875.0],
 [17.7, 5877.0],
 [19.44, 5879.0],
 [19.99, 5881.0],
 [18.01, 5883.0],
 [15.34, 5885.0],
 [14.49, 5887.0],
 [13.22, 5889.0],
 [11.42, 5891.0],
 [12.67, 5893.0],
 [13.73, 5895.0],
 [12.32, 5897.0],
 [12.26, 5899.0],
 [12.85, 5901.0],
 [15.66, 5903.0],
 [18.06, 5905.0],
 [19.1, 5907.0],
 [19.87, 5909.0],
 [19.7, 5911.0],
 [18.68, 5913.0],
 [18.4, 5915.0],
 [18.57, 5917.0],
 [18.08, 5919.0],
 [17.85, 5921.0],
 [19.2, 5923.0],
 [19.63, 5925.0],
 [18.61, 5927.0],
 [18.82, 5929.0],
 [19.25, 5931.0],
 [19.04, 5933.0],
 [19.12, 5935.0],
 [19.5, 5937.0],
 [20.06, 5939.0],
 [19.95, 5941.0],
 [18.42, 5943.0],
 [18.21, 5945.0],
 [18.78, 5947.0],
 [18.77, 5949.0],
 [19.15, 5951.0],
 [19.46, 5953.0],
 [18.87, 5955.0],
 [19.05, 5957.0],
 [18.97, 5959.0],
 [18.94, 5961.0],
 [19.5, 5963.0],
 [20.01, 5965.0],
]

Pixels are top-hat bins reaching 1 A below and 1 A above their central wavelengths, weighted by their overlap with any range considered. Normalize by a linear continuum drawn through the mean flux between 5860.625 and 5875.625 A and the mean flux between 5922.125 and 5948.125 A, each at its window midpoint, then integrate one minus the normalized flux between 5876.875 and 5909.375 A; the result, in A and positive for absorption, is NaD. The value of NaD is 5.9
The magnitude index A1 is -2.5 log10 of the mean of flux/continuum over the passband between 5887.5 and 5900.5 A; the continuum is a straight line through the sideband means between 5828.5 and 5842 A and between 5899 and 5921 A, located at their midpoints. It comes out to 0.39 mag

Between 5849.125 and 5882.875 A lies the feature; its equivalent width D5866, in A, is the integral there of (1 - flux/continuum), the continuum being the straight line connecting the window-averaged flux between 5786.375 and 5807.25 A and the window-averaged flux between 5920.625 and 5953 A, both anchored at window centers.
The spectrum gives 0.4 A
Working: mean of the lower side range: 19.1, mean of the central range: 18.9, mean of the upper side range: 19.1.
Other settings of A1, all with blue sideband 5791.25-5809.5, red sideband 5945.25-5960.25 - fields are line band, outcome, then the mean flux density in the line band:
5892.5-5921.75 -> 0.15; 16.6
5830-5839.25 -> -0.05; 20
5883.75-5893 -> 0.36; 13.6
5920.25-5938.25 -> 0.00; 19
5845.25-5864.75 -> 0.00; 19.2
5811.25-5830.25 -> -0.02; 19.6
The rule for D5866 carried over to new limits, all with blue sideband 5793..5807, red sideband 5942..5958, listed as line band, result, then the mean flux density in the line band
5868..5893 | 2.72 A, 16.9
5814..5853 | -1.62 A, 19.9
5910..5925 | 0.16 A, 18.7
